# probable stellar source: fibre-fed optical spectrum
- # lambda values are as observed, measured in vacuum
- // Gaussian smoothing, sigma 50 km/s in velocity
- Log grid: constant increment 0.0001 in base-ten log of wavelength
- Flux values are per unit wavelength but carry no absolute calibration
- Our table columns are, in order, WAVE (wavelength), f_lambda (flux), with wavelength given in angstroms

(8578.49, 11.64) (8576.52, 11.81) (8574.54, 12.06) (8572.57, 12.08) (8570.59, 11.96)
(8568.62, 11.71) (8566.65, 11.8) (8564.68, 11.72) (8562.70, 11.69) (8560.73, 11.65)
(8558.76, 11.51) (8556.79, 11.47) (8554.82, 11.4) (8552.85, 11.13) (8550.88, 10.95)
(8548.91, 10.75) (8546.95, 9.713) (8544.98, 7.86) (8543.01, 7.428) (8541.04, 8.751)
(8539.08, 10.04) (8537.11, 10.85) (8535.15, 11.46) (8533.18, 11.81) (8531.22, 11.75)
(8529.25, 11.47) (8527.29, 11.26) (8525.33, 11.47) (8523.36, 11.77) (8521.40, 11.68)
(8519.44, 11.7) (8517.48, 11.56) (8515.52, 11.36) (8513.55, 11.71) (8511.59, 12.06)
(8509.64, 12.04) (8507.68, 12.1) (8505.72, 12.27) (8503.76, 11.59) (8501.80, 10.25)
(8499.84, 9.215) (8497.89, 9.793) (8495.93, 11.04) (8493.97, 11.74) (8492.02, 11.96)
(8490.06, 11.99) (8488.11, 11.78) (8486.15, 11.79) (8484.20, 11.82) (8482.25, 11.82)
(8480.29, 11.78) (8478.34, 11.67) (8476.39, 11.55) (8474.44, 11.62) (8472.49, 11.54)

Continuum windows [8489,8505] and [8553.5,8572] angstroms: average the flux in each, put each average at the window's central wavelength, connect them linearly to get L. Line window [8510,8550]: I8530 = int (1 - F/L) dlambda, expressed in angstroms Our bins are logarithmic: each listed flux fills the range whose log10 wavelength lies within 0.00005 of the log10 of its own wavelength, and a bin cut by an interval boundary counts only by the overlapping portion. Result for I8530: 1.6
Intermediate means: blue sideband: 11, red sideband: 11.7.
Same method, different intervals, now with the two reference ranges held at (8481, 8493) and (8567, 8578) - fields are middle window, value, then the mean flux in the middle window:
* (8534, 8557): 3.4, 10.1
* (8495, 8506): 1.2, 10.6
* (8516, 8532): 0.4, 11.6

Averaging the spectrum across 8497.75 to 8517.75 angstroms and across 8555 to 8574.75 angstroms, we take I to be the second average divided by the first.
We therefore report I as 1.04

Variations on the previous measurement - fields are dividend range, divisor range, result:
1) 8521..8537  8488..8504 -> 1.05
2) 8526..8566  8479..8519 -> 0.94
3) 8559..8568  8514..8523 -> 1.01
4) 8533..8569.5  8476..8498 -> 0.92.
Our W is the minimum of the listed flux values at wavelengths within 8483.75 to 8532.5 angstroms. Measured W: 9.215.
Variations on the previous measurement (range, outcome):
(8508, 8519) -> 11.36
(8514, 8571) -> 7.428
